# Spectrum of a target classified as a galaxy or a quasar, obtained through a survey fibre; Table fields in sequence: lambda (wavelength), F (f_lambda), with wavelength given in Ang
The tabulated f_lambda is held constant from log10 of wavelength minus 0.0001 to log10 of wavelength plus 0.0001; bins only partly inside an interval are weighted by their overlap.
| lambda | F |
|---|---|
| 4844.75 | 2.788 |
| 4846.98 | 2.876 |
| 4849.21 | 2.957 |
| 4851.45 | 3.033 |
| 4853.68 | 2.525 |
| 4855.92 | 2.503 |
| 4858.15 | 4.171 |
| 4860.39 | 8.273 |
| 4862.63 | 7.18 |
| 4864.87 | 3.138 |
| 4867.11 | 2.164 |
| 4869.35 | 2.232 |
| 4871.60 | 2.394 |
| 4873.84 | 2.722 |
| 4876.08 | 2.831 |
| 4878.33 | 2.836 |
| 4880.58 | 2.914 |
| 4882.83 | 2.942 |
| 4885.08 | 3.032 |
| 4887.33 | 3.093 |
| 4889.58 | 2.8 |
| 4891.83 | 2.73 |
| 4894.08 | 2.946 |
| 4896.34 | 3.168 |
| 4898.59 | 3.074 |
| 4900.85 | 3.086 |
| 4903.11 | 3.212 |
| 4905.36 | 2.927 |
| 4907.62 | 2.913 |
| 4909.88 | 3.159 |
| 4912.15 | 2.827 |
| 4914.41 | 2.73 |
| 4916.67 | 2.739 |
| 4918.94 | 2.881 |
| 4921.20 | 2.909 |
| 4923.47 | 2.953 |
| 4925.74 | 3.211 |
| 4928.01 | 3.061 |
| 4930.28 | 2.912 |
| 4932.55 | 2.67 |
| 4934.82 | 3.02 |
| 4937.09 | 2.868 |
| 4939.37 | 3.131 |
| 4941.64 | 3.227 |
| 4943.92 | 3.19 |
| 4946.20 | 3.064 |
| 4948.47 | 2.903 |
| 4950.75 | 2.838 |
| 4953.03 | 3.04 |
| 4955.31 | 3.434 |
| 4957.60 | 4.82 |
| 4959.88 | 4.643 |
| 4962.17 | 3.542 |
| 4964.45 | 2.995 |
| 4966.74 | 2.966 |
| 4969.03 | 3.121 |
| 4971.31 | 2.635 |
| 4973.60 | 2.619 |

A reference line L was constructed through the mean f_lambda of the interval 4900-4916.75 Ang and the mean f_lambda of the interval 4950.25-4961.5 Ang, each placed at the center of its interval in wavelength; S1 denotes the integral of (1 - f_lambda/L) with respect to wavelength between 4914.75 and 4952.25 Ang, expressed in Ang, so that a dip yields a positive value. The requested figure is 4.7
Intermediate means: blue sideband 2.96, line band 2.97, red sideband 3.8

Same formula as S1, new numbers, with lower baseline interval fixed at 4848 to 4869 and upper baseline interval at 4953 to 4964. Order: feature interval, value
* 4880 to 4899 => 4.7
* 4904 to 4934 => 7.7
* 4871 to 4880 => 2.7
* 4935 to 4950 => 3.3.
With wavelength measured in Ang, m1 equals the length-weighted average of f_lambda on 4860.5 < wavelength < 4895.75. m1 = 3.21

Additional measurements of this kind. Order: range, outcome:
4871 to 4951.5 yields 2.95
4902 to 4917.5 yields 2.93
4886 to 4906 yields 3.01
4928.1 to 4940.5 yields 2.93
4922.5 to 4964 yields 3.25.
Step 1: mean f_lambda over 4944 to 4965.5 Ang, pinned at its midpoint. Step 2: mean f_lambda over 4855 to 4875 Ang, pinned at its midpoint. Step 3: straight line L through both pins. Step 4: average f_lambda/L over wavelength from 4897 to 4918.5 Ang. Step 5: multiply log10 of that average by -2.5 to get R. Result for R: 0.23 mag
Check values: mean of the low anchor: 3.88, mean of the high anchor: 3.46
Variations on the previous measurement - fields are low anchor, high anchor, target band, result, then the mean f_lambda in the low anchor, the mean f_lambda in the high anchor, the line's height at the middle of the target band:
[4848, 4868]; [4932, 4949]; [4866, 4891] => 0.35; 4.01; 3.03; 3.77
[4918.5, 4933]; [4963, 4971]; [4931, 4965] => -0.11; 2.96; 3.01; 2.99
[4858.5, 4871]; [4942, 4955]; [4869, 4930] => 0.30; 4.47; 3.05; 3.88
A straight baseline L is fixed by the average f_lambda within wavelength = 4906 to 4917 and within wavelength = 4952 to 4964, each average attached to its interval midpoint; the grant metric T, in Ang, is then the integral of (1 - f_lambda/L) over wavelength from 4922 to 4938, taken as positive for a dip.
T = 1.5 Ang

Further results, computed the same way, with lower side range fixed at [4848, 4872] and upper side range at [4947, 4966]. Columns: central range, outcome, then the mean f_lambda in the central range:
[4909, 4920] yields 2.3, 2.86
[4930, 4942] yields 2.0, 2.96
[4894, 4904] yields 1.4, 3.11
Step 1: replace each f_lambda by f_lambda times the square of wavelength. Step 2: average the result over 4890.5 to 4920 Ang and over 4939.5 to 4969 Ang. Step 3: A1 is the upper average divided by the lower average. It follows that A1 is 1.16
